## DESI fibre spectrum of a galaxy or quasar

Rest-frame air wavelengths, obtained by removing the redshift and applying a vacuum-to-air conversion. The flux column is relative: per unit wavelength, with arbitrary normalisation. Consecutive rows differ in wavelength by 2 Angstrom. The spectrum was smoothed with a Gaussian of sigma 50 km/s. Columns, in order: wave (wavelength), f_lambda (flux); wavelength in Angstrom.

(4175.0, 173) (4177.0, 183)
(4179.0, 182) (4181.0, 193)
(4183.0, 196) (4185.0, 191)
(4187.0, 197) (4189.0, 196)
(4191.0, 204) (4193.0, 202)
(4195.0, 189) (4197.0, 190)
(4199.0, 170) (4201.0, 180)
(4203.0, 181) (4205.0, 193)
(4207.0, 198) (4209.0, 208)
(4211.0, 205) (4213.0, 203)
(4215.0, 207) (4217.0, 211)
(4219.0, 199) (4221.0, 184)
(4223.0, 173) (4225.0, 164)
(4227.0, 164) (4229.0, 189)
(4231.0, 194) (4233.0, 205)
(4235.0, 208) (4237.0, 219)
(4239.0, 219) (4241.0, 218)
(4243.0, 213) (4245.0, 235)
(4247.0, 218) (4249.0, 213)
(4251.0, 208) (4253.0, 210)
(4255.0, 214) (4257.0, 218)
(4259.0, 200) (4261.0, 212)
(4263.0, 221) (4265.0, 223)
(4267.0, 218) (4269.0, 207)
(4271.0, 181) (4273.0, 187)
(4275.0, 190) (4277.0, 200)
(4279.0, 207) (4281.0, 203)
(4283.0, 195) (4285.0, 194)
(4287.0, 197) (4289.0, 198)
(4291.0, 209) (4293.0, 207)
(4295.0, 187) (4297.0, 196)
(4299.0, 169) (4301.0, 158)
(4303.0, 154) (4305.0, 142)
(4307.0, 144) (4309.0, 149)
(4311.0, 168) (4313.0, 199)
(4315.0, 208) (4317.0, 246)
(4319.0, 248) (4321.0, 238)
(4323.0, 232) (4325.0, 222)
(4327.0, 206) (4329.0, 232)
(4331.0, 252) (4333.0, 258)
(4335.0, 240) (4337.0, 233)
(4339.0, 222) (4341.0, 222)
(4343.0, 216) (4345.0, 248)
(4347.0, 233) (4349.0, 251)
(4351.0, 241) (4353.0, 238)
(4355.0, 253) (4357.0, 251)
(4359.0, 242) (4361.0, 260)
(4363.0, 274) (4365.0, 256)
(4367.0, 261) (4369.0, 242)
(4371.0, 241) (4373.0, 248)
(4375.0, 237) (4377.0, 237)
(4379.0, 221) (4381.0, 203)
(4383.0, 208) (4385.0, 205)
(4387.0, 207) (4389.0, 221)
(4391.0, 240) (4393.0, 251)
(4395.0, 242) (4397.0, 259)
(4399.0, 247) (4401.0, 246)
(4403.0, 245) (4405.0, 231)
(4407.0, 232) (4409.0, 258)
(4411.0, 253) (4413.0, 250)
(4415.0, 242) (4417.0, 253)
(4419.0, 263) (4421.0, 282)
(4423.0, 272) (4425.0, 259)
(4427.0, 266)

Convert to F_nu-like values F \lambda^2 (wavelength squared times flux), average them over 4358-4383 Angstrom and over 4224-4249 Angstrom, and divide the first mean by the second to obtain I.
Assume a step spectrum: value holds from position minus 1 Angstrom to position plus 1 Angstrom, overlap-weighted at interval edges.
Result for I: 1.26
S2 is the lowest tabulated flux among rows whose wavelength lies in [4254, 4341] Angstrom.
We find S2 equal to 142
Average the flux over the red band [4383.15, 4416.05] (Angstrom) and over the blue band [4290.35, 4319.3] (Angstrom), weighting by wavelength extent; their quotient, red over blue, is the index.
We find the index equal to 1.30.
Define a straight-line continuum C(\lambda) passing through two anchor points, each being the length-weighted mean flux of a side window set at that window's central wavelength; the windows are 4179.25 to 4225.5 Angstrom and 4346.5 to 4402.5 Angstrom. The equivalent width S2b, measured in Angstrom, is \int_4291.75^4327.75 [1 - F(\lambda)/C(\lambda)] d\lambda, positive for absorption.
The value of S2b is 4.8 Angstrom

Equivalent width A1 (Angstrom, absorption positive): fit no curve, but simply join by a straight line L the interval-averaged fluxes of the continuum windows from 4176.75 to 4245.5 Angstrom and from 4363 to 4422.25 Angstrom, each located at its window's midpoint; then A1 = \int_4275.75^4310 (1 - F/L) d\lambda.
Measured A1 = 5.3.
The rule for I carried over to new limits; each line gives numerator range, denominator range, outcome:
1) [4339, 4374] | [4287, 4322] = 1.32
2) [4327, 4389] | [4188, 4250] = 1.27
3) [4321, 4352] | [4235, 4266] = 1.13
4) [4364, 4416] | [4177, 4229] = 1.36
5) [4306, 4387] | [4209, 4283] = 1.18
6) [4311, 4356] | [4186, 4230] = 1.29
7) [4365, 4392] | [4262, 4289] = 1.19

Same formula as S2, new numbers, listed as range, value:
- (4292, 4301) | 158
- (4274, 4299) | 169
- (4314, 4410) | 203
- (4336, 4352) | 216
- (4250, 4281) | 181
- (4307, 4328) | 144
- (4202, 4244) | 164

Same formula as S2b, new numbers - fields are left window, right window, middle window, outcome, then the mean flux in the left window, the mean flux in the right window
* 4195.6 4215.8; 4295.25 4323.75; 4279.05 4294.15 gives -0.9 Angstrom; 193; 189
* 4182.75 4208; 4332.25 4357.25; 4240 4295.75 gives 1.9 Angstrom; 191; 238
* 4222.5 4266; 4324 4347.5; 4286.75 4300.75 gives 1.8 Angstrom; 207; 232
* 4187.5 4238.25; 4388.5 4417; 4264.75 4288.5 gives 1.3 Angstrom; 194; 245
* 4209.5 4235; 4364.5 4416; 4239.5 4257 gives -1.5 Angstrom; 192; 238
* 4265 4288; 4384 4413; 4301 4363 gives -1.0 Angstrom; 199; 239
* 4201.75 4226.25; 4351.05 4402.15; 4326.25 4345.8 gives -0.4 Angstrom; 193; 240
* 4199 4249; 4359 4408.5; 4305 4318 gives 2.3 Angstrom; 199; 238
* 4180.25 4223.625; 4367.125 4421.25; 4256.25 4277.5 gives 0.4 Angstrom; 194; 239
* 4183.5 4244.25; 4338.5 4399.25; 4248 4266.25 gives -0.5 Angstrom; 196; 238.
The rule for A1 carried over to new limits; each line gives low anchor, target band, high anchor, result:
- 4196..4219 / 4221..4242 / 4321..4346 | 0.8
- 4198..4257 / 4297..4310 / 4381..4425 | 3.7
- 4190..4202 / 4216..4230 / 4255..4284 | 0.8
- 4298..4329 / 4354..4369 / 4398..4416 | -2.4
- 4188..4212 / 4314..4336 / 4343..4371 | 0.2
